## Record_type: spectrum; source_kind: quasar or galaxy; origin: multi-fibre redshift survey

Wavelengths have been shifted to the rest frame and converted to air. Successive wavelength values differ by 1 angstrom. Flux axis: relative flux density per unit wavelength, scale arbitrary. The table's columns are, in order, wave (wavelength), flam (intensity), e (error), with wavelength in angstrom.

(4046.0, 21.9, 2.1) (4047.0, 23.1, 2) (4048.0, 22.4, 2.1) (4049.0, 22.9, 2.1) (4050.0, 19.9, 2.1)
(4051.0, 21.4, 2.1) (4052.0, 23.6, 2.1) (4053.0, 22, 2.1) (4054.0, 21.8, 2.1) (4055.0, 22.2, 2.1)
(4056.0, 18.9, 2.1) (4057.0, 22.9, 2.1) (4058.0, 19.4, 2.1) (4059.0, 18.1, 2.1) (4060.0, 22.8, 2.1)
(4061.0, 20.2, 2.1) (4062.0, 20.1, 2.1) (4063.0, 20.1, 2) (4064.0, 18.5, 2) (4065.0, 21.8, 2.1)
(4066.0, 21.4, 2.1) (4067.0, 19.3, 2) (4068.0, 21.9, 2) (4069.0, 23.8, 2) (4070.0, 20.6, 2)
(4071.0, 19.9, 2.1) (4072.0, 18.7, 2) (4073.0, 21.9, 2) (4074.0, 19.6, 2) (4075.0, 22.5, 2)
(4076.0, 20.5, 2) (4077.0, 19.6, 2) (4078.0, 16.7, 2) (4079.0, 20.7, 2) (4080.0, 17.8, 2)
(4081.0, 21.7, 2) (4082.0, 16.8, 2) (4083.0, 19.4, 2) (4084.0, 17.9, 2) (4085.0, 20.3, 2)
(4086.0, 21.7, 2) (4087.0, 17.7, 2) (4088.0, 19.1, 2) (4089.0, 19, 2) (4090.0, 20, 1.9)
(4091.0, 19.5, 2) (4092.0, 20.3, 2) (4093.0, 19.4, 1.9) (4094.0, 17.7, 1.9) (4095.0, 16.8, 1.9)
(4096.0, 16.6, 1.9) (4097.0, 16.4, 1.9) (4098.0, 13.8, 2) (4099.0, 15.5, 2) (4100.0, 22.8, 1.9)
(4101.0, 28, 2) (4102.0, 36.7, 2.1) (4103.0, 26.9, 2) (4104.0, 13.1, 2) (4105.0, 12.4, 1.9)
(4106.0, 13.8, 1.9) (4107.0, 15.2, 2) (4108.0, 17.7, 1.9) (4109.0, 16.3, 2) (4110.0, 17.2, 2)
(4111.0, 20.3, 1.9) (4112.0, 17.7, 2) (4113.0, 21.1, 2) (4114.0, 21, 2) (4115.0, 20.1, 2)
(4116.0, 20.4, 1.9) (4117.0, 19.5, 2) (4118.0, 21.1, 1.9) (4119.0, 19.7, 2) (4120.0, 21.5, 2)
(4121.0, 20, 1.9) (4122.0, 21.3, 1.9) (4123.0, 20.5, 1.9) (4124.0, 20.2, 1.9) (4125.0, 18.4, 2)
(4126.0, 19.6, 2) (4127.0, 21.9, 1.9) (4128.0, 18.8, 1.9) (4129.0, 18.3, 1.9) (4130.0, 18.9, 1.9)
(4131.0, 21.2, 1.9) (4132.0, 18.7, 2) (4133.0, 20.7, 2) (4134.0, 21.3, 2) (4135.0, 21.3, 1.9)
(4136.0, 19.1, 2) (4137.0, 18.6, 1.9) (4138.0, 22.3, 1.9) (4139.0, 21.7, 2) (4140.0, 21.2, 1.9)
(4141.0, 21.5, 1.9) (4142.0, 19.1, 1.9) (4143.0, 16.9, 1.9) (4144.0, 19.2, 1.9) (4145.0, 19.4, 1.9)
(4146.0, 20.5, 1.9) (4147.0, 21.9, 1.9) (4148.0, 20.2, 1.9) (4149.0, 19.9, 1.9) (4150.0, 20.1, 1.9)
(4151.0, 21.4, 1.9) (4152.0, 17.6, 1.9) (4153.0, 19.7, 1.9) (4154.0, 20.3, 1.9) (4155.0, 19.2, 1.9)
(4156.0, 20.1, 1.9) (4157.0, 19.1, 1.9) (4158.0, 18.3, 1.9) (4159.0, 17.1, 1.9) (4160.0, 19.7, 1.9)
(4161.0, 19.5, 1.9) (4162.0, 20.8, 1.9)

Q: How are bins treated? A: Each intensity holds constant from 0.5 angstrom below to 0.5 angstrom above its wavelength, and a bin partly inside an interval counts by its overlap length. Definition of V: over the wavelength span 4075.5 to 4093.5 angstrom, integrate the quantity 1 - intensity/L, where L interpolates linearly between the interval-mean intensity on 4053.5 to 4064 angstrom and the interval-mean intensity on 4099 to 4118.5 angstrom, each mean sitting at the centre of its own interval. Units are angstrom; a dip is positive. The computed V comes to 0.8 angstrom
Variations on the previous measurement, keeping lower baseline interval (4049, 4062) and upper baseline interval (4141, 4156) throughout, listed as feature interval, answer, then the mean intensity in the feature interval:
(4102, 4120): 1.1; 19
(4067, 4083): 0.5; 20.1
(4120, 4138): 0.0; 20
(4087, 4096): 0.8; 18.8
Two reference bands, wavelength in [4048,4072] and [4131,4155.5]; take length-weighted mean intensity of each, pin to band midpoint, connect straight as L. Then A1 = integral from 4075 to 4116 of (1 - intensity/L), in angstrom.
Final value 2.8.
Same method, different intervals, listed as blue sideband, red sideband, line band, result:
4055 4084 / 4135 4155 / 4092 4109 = 1.05 angstrom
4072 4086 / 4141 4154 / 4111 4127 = -0.38 angstrom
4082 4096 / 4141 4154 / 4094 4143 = -0.75 angstrom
